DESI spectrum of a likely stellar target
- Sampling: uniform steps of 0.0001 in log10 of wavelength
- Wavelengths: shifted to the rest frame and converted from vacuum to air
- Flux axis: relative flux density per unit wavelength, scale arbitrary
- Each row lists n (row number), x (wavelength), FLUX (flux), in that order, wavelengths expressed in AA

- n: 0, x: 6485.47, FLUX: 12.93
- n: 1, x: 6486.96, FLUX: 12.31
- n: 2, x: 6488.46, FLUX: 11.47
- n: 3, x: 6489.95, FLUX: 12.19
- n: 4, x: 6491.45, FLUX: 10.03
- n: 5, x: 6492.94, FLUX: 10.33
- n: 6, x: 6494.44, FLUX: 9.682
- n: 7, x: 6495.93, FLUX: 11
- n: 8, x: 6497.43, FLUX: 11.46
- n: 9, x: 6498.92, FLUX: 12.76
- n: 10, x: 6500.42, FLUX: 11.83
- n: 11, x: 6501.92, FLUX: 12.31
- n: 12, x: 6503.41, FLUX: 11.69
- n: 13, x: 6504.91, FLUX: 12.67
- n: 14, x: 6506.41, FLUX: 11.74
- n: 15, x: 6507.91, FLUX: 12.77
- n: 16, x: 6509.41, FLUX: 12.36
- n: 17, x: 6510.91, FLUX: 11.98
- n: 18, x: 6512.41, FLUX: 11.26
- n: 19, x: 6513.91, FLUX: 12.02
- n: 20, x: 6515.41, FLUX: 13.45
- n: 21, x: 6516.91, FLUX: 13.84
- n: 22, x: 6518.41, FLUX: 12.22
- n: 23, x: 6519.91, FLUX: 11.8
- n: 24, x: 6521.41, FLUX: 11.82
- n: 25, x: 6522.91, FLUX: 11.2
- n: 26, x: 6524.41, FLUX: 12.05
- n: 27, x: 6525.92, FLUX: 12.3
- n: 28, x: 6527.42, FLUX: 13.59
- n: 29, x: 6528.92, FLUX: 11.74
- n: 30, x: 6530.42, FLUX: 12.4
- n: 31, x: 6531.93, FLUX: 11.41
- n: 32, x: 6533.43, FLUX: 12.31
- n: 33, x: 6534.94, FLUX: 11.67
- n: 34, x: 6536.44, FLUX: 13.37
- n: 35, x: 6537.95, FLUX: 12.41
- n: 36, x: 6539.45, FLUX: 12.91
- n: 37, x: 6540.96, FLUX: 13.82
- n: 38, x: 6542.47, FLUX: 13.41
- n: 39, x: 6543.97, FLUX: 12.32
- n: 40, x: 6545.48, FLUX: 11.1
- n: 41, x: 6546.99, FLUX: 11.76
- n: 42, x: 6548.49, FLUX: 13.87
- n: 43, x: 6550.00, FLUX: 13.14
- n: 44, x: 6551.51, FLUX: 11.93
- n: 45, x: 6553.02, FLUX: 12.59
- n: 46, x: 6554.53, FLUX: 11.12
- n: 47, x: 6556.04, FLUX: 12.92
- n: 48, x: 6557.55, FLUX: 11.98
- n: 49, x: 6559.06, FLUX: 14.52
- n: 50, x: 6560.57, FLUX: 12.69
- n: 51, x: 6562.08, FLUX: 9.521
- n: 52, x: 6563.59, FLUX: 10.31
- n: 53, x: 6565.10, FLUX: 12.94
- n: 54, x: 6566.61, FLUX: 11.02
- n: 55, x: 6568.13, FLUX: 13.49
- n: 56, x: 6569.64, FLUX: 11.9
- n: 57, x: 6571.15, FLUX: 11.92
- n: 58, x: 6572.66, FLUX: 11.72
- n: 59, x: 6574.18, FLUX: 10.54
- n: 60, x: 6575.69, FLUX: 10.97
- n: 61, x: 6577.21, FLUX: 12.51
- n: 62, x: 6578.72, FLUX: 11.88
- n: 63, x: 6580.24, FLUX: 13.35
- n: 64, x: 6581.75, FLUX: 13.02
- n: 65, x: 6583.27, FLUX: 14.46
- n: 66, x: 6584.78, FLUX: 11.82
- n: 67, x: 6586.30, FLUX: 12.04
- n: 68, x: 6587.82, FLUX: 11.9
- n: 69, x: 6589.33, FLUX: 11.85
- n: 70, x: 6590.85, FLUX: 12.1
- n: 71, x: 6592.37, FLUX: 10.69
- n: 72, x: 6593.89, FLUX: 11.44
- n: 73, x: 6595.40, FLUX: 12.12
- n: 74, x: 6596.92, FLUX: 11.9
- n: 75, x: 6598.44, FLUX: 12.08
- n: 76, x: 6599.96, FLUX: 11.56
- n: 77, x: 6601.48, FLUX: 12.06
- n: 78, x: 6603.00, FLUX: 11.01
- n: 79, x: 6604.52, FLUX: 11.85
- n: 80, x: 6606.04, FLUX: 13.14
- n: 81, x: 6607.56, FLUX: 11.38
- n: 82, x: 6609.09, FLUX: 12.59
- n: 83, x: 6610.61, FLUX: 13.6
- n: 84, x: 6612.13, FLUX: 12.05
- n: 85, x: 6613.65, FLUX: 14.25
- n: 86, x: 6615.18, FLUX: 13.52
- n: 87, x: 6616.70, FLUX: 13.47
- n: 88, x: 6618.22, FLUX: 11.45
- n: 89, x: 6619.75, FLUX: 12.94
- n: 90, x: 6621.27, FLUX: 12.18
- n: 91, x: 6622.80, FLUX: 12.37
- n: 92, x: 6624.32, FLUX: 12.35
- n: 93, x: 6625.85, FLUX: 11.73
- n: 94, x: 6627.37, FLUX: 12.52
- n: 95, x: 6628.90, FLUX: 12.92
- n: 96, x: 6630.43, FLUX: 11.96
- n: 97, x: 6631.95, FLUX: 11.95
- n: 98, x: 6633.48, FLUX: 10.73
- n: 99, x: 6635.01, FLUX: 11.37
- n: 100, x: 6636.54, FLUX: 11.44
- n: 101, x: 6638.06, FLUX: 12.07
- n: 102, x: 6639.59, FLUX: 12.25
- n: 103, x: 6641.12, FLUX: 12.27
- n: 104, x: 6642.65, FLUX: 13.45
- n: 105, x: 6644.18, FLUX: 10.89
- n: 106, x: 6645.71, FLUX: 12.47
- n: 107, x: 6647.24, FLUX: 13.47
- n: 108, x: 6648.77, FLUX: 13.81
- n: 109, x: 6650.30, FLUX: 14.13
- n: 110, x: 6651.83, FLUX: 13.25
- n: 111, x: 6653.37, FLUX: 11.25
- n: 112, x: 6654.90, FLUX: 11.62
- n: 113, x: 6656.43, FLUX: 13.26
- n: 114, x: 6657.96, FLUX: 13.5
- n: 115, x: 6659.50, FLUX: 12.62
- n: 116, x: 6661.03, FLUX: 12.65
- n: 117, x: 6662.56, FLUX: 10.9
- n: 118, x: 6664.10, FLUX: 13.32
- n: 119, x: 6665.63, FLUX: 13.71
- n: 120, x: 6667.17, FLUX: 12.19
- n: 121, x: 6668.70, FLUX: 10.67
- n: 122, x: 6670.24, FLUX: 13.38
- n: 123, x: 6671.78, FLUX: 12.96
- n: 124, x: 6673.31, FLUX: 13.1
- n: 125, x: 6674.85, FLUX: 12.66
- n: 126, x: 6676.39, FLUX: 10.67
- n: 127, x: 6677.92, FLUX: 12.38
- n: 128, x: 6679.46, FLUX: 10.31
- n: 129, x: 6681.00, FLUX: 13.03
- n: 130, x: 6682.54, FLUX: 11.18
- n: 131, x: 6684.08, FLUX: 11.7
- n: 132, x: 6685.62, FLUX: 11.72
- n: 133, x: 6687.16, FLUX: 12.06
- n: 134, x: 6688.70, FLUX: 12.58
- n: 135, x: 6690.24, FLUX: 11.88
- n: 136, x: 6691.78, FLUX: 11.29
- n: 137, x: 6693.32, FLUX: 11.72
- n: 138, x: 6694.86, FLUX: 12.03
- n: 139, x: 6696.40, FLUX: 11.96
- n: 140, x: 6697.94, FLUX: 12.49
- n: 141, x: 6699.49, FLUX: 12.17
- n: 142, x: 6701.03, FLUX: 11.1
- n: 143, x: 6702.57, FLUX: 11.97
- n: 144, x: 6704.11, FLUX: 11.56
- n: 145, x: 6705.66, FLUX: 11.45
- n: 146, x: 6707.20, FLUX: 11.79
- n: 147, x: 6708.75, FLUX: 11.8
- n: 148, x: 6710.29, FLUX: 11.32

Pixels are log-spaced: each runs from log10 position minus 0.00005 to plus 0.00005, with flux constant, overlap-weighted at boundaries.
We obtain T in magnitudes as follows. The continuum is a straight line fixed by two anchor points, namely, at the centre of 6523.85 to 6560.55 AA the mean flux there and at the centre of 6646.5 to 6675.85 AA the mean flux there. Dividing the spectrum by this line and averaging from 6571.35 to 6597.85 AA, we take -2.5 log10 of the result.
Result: 0.05 mag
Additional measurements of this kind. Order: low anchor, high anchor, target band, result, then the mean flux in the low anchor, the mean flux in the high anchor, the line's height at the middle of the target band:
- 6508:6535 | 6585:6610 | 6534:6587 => -0.025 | 12.2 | 11.9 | 12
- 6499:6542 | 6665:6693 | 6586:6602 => 0.038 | 12.3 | 12.1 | 12.2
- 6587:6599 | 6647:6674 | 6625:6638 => 0.043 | 11.8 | 12.8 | 12.3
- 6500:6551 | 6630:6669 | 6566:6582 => 0.033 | 12.4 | 12.4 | 12.4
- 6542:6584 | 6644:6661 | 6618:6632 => 0.031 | 12.2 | 12.8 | 12.6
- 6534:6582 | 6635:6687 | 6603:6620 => -0.031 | 12.3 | 12.4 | 12.3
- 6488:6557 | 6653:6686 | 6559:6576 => 0.042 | 12.1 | 12.2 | 12.2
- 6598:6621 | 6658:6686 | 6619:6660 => -0.005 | 12.5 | 12.2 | 12.3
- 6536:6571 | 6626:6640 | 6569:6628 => -0.010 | 12.4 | 11.9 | 12.1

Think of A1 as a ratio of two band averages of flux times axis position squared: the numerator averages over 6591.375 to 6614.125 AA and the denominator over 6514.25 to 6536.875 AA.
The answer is 1.00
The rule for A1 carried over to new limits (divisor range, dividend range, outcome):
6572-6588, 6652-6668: 1.05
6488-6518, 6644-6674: 1.12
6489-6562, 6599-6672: 1.05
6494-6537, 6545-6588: 1.02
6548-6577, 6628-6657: 1.05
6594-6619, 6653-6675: 1.03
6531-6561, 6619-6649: 1.00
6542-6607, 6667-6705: 1.02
